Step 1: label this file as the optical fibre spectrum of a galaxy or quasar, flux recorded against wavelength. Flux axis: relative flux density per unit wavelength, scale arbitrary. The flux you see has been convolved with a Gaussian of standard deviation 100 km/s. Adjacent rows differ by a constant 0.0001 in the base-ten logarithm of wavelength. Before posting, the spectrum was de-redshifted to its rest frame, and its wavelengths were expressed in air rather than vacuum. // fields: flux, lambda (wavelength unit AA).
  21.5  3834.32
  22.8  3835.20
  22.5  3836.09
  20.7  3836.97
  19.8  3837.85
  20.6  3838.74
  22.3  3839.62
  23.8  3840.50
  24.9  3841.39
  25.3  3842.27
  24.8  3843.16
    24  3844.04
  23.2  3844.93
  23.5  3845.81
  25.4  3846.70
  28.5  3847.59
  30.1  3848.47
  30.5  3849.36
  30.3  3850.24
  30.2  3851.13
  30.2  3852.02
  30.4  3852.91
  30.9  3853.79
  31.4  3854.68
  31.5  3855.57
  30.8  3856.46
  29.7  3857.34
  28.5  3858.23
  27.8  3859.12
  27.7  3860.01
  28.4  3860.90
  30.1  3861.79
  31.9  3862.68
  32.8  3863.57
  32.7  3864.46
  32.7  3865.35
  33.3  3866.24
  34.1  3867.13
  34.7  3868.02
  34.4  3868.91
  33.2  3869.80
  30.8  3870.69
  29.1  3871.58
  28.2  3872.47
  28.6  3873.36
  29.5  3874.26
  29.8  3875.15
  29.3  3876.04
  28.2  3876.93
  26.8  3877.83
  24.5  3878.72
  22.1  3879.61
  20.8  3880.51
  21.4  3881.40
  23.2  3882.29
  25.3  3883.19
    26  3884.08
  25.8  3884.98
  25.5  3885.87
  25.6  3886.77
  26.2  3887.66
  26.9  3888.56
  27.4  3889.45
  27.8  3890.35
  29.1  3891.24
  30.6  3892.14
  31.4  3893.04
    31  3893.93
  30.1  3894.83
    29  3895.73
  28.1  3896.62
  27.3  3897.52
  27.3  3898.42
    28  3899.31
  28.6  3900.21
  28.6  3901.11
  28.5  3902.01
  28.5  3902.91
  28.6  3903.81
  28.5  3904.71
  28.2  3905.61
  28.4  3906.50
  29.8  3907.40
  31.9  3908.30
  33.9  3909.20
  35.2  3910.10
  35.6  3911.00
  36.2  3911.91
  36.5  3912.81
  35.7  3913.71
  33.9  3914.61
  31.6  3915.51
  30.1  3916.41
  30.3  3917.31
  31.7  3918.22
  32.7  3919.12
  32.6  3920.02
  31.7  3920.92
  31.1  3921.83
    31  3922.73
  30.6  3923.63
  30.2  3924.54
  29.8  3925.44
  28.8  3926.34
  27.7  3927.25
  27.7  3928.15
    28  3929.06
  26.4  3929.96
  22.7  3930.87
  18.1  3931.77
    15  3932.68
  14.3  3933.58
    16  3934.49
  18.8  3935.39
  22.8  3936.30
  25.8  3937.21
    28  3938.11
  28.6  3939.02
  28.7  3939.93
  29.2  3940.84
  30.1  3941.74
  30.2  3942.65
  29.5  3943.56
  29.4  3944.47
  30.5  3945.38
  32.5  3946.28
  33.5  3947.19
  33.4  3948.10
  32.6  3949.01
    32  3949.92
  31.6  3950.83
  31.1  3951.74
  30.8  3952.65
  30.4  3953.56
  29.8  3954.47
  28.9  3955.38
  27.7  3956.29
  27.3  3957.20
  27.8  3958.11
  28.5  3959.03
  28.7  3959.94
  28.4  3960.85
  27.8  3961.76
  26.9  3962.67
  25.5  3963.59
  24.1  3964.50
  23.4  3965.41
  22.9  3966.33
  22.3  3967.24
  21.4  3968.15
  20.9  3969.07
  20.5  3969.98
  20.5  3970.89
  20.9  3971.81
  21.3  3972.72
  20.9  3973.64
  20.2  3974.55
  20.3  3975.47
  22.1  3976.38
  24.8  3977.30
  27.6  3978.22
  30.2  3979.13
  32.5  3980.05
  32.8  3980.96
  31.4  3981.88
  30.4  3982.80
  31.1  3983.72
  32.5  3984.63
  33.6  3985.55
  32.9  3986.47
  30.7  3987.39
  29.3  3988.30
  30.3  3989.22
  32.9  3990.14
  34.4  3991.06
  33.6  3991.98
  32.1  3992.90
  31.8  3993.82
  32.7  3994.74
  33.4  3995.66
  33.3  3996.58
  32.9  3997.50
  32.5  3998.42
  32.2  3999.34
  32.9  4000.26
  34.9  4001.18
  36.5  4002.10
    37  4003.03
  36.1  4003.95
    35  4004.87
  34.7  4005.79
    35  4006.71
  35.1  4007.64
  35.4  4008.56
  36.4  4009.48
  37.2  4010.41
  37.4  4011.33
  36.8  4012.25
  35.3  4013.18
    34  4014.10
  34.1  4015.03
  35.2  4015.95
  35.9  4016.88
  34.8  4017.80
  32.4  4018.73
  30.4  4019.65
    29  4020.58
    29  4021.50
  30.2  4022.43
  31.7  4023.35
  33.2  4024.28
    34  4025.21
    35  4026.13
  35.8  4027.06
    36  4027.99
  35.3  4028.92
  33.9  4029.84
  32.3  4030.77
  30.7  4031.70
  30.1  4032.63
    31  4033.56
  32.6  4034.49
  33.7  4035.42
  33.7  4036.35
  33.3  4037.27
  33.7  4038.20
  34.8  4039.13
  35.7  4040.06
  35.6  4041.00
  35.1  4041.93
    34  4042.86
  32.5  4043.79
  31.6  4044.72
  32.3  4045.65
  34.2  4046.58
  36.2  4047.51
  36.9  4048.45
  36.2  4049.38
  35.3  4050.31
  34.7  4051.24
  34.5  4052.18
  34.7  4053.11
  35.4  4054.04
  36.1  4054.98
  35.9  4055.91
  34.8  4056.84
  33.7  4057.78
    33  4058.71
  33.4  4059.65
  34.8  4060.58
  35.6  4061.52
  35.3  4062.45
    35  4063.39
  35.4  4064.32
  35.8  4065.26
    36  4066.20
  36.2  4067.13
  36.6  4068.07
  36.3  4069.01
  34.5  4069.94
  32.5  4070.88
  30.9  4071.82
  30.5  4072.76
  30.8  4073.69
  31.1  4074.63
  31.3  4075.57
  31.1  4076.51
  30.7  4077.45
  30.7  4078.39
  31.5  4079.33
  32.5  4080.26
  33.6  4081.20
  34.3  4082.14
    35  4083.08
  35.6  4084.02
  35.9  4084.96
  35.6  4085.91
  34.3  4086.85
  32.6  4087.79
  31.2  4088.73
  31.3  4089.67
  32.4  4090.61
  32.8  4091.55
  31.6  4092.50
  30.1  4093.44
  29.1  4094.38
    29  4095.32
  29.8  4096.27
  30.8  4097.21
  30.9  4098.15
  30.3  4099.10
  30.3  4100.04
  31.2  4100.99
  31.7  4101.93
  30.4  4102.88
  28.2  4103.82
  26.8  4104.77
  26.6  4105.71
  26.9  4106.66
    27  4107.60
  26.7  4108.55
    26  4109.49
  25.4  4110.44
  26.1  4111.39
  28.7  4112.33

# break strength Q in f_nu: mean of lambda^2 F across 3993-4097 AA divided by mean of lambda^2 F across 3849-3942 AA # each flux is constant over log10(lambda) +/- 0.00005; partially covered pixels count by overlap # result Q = 1.26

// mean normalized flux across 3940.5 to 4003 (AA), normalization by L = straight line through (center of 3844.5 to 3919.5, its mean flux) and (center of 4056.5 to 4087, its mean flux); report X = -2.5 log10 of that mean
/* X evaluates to 0.09 mag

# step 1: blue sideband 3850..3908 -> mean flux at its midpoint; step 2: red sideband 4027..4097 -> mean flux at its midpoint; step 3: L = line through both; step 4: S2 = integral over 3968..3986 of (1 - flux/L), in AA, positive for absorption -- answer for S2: 3.2 AA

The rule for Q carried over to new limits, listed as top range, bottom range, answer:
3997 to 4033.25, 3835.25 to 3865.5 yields 1.34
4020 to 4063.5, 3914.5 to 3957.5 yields 1.26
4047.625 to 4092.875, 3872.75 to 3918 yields 1.28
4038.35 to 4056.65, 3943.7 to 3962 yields 1.21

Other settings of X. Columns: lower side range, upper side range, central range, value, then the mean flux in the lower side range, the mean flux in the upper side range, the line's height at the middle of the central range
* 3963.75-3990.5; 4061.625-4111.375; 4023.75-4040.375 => -0.158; 26.3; 31.7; 29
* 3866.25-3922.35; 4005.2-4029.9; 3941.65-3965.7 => 0.084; 29.5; 34.2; 31.8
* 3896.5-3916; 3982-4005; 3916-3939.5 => 0.182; 30.9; 32.9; 31.4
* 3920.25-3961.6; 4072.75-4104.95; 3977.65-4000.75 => -0.101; 27.9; 31.6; 29.1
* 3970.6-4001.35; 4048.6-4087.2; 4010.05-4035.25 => -0.062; 29.6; 34.1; 31.6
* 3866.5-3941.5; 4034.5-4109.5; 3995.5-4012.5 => -0.131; 28.4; 32.8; 31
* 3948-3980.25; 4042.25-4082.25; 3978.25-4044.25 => -0.123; 26.1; 33.9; 29.9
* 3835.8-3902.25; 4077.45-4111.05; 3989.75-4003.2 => -0.135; 27.9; 30.8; 29.5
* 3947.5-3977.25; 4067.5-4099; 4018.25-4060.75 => -0.124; 26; 32.3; 30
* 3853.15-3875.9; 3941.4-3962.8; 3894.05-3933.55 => 0.034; 30.9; 30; 30.4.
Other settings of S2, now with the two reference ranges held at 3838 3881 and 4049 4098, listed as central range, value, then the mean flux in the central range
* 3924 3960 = 3.4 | 27.6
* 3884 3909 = 0.8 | 28.4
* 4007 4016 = -1.0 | 35.7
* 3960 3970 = 2.1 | 24.4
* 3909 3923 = -1.6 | 33.1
